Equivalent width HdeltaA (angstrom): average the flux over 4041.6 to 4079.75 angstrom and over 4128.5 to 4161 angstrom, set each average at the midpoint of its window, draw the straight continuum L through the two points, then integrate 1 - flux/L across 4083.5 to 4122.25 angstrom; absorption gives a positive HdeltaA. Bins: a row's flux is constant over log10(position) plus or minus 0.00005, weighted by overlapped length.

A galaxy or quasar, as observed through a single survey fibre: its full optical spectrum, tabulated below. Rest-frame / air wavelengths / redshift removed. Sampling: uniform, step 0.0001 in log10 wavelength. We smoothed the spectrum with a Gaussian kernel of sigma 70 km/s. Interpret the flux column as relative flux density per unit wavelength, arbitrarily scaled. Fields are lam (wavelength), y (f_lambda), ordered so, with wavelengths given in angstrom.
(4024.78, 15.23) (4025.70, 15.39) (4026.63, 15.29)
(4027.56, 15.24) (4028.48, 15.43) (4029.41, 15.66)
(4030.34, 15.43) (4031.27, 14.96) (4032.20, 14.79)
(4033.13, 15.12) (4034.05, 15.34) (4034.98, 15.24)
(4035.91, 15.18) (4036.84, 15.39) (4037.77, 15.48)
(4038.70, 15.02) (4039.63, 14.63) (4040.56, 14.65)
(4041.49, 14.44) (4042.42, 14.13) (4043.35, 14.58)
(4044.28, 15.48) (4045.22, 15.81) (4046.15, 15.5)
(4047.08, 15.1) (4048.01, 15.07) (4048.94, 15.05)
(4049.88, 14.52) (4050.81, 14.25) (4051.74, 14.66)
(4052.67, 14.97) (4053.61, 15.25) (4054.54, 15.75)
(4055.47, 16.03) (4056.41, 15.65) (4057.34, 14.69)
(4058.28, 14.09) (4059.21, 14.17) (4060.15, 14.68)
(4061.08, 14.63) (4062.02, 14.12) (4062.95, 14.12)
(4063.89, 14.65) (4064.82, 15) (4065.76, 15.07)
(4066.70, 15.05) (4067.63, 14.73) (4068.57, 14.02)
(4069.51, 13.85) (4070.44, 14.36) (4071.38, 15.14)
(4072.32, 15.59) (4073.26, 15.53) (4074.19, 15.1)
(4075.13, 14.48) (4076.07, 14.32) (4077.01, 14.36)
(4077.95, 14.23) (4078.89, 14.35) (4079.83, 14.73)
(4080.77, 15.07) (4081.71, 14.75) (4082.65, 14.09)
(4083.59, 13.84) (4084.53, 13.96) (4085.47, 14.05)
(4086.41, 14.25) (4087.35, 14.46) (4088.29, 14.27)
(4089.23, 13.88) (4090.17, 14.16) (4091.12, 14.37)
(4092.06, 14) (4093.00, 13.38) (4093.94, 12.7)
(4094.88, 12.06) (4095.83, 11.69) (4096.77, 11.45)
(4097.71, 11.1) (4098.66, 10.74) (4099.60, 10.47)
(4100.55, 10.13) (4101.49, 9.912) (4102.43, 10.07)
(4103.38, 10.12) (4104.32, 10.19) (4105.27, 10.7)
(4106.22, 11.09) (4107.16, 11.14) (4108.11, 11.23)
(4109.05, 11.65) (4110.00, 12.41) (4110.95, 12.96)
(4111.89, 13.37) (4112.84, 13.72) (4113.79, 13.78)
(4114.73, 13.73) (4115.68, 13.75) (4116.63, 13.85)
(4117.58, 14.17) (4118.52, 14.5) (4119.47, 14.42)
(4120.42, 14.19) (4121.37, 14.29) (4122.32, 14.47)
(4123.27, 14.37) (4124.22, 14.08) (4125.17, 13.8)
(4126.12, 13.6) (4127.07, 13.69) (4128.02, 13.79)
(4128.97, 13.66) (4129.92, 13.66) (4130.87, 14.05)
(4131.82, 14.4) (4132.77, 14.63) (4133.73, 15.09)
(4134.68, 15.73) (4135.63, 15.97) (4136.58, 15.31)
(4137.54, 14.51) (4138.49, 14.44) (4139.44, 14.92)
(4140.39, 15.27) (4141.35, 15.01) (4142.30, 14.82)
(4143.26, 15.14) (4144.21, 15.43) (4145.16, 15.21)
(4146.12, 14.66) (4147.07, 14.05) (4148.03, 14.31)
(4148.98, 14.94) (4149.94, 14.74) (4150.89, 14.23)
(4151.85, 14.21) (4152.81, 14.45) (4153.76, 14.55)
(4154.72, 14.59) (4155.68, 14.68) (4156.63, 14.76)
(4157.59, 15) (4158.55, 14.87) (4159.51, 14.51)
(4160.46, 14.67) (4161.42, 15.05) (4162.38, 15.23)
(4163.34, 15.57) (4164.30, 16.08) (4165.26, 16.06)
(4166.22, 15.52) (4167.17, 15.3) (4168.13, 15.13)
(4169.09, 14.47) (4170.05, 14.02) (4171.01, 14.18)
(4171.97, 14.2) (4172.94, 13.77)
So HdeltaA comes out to 5.4 angstrom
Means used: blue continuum 14.8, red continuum 14.7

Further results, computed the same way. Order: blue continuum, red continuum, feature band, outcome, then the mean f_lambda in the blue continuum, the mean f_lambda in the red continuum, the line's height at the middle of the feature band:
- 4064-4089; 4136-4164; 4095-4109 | 3.7 angstrom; 14.6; 14.8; 14.6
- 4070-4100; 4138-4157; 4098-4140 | 3.3 angstrom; 13.8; 14.7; 14.3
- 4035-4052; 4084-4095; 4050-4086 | -0.7 angstrom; 15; 13.9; 14.4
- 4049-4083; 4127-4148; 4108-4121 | 1.1 angstrom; 14.7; 14.7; 14.7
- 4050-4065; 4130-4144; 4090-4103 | 2.7 angstrom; 14.8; 14.9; 14.9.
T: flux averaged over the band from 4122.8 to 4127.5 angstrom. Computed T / 13.9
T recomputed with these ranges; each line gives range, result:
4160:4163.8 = 15.1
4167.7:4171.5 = 14.4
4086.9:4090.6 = 14.2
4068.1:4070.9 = 14.1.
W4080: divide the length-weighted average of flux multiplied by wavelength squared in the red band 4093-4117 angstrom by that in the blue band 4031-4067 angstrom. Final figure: 0.8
